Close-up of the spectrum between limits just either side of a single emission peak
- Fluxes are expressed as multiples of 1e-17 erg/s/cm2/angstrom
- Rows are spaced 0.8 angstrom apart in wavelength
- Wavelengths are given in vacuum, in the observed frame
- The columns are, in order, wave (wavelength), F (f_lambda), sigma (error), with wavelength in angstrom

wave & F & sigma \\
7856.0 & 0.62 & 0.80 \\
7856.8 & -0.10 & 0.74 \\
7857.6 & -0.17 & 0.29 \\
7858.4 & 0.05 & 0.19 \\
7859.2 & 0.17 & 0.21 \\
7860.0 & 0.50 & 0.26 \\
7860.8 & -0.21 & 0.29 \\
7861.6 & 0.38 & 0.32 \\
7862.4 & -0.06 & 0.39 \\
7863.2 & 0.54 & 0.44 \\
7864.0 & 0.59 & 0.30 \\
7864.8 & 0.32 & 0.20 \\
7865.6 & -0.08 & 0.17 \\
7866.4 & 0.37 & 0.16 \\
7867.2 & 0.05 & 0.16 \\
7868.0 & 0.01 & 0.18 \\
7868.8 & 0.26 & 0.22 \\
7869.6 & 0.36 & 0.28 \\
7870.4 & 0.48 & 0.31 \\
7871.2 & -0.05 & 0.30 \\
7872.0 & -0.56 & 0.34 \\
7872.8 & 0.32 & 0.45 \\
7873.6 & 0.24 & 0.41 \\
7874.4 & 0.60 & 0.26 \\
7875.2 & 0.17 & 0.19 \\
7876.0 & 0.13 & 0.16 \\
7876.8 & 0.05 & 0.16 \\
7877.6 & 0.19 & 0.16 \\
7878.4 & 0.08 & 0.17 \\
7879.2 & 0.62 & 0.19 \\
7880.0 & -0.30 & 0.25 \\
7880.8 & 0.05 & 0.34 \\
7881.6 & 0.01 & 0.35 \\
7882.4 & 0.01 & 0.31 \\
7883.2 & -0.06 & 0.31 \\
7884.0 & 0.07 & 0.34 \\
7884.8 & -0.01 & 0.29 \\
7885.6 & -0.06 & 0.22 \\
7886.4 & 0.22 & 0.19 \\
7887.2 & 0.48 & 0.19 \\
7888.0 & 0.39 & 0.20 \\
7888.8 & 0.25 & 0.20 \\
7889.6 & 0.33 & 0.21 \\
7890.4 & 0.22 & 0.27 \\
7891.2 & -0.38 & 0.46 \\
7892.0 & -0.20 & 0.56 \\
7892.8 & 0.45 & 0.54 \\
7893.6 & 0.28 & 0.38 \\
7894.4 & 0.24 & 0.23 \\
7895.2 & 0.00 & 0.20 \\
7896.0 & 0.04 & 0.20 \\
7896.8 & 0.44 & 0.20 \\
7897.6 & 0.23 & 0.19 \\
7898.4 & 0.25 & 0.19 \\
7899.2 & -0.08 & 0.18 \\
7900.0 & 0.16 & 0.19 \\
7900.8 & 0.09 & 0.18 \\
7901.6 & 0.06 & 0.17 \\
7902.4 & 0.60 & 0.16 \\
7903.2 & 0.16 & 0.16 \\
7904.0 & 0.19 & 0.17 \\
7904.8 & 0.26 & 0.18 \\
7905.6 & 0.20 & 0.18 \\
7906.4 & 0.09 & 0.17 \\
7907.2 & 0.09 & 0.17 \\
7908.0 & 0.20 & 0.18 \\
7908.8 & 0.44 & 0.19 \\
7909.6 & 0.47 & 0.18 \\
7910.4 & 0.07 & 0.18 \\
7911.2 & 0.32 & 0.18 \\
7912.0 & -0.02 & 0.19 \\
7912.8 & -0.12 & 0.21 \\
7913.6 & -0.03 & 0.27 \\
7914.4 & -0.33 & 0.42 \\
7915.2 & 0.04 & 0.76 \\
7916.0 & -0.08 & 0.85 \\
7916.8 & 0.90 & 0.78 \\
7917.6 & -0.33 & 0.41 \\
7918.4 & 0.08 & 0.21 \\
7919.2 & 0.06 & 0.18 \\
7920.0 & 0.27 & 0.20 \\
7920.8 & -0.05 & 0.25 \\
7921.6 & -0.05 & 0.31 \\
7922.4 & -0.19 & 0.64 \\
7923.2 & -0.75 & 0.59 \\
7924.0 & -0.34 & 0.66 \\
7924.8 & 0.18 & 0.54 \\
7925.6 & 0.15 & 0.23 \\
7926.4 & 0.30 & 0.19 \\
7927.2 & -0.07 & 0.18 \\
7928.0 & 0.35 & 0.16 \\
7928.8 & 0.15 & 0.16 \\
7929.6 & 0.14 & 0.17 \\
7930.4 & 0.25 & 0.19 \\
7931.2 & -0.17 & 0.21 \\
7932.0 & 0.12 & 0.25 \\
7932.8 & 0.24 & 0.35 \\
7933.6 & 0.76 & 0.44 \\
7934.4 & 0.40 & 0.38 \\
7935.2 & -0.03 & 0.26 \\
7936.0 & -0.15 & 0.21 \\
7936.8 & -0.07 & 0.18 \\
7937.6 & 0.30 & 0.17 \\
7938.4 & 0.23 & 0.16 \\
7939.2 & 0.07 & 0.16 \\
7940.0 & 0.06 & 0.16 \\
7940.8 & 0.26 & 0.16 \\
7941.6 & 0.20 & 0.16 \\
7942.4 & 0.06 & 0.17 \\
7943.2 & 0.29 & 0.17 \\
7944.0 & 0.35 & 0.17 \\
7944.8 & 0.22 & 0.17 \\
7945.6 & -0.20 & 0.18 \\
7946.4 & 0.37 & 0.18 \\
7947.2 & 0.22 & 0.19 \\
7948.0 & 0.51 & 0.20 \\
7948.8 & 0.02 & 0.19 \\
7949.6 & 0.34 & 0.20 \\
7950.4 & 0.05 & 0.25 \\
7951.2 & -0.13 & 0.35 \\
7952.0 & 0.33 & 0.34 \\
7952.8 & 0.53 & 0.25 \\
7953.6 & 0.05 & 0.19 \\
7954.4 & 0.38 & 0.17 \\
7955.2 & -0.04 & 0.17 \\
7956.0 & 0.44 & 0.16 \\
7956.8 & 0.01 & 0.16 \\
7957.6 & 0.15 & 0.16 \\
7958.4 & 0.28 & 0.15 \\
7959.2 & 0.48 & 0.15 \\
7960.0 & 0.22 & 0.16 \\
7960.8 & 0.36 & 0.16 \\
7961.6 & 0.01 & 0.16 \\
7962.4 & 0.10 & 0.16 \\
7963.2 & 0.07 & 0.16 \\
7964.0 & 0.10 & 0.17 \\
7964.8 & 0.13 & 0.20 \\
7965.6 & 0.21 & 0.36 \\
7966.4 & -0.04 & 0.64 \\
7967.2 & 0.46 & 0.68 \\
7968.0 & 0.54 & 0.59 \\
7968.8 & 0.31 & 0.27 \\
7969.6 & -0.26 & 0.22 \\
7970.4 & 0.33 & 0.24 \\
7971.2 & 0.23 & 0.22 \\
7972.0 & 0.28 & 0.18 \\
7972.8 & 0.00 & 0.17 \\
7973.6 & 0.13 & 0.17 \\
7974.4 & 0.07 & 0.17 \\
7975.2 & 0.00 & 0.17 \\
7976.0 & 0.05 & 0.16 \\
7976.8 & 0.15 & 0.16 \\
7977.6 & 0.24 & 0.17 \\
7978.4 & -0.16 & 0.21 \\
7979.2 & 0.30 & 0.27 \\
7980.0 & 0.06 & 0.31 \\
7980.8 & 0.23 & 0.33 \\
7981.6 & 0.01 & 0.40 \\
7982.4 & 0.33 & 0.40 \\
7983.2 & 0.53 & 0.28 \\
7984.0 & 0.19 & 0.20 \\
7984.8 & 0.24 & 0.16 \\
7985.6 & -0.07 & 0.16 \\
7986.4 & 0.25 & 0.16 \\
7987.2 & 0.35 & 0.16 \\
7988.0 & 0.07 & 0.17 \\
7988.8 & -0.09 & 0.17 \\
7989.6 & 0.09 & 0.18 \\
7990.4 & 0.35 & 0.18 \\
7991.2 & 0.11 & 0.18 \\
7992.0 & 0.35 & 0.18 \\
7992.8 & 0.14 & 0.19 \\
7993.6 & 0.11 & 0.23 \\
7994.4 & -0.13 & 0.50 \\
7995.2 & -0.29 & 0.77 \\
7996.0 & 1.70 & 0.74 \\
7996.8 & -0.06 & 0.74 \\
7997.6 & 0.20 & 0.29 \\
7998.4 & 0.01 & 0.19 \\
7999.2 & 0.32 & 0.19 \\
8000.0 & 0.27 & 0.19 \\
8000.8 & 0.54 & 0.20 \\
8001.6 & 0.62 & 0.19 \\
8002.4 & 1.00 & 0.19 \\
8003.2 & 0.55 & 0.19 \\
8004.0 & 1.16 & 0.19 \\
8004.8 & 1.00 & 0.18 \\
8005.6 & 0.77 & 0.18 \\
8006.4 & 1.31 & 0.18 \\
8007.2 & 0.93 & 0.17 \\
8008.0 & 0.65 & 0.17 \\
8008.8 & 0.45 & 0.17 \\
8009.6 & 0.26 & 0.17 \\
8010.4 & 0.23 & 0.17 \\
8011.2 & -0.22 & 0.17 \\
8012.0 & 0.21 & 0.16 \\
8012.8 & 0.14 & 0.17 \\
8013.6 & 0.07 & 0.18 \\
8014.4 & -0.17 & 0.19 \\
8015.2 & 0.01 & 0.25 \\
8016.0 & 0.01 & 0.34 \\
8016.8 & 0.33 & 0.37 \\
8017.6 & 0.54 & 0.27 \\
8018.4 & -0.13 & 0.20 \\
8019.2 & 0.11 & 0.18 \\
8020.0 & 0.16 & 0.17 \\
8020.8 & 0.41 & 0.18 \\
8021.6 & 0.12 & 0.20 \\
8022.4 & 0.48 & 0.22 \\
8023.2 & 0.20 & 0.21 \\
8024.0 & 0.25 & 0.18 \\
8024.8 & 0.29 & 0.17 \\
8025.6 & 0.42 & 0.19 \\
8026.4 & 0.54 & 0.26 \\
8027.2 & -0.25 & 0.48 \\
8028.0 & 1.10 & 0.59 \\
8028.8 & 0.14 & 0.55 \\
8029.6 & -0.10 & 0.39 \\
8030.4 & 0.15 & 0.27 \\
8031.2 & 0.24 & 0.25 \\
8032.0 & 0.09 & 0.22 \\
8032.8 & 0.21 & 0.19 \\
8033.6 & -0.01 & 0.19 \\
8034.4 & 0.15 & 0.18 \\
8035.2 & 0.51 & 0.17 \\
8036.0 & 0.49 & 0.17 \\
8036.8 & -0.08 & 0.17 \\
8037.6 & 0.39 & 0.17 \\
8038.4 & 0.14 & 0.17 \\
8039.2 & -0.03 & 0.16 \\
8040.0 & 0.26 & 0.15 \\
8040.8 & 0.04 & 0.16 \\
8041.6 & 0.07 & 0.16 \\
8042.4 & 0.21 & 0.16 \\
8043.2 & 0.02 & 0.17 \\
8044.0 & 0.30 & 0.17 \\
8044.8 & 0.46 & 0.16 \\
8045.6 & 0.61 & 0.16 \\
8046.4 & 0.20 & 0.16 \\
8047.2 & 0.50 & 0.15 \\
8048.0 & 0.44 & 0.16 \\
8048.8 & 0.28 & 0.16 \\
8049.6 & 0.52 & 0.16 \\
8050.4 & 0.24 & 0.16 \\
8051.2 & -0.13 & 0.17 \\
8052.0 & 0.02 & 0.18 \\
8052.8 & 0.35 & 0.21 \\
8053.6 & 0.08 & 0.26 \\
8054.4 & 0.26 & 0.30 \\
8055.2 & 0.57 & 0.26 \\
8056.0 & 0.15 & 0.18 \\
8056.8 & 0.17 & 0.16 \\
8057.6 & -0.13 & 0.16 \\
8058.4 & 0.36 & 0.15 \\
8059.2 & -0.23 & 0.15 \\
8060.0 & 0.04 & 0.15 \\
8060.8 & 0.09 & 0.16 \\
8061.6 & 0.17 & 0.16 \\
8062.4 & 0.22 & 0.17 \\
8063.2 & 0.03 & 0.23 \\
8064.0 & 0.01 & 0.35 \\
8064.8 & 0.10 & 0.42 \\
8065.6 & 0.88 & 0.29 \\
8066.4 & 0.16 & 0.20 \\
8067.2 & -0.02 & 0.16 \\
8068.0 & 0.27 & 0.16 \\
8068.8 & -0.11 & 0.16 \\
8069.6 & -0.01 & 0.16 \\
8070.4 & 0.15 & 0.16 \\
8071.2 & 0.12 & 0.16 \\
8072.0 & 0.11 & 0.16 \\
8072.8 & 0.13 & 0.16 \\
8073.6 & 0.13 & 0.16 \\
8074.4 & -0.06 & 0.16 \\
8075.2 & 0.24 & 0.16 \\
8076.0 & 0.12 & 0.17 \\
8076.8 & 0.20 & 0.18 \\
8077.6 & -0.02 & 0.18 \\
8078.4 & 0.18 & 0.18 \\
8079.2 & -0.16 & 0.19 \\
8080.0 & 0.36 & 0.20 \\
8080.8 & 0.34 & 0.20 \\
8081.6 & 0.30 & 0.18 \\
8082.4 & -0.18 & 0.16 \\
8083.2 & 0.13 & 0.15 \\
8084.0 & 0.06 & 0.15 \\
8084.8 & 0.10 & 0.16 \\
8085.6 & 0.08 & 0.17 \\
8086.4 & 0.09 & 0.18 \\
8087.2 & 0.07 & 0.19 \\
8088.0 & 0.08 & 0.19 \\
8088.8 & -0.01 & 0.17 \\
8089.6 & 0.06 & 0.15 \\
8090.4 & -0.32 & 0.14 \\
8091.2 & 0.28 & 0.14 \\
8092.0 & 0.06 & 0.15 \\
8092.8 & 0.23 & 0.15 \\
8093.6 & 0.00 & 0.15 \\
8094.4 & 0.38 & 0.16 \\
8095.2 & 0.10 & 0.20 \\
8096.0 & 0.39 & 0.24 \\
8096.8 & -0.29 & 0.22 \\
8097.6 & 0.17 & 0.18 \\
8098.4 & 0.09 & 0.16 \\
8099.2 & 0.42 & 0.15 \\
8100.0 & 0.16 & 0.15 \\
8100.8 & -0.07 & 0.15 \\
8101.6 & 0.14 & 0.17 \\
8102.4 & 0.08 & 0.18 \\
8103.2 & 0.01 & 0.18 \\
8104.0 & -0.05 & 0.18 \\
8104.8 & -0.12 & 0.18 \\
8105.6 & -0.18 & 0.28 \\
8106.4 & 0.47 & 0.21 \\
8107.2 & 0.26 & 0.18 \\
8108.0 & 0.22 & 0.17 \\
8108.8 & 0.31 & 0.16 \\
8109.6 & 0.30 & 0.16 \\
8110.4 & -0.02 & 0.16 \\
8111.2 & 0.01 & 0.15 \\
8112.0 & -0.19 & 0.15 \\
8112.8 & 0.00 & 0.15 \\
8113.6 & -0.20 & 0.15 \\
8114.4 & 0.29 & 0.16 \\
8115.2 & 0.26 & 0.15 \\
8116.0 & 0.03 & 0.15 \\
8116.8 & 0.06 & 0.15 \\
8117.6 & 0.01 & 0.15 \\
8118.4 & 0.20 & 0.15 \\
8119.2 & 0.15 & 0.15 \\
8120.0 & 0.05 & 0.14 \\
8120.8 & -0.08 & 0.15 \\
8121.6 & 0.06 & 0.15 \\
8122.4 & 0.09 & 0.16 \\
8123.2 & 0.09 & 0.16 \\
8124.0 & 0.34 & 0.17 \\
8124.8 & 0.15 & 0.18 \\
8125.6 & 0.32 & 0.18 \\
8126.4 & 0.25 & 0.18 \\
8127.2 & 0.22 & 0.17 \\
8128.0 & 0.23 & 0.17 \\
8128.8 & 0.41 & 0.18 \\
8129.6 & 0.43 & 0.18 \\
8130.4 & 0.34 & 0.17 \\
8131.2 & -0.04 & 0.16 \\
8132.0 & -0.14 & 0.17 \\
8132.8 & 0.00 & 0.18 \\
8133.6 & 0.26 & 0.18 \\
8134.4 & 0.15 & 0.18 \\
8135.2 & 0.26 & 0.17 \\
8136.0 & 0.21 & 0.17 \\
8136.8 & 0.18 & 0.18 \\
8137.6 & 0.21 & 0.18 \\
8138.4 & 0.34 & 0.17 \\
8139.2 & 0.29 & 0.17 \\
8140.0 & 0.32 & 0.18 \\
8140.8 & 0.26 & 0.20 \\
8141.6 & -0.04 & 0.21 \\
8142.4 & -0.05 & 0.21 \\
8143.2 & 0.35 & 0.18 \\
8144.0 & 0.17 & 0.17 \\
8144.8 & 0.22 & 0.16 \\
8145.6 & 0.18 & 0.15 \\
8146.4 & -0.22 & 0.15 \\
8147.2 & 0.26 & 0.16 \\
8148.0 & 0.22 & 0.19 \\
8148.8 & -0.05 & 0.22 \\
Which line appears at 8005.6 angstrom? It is H-gamma 4340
